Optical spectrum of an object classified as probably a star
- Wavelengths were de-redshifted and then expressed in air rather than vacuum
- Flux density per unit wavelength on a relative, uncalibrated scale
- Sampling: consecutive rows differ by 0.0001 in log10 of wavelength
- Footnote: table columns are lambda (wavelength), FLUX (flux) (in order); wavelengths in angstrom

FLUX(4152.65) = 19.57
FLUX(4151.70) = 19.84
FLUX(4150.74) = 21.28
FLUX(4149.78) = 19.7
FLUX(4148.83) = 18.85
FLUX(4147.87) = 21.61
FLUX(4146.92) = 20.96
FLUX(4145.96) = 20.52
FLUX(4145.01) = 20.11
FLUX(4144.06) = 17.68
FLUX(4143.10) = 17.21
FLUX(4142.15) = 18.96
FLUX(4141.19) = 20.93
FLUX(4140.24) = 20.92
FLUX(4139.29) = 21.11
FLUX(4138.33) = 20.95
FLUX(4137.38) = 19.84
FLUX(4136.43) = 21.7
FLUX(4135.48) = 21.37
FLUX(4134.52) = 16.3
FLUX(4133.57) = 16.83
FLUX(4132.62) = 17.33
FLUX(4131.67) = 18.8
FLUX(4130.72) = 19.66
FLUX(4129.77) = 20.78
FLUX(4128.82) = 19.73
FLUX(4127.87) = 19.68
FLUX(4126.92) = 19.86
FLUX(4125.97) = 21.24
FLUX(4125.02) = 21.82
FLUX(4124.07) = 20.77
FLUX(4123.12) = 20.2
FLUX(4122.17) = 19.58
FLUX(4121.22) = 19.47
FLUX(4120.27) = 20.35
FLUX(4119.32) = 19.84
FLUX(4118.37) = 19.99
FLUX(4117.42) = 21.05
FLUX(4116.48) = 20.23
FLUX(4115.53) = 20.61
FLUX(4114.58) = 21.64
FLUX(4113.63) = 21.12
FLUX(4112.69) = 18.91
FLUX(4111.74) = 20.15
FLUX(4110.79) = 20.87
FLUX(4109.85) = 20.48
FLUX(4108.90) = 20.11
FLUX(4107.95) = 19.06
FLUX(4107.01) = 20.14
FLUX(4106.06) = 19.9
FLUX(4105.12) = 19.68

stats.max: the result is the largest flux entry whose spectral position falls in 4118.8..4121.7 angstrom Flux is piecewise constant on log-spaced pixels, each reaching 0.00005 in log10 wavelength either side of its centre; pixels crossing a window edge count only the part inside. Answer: 20.35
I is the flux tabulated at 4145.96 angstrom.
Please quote 20.52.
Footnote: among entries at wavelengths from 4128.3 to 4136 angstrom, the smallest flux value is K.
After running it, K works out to 16.3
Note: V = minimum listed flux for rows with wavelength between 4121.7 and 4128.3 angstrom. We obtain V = 19.58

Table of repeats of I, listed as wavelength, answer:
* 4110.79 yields 20.87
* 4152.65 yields 19.57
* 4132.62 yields 17.33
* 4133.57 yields 16.83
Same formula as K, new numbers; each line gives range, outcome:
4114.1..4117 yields 20.23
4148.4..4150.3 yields 18.85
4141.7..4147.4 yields 17.21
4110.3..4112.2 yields 20.15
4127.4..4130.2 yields 19.68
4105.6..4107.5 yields 19.9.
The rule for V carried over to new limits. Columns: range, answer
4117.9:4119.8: 19.84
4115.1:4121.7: 19.47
